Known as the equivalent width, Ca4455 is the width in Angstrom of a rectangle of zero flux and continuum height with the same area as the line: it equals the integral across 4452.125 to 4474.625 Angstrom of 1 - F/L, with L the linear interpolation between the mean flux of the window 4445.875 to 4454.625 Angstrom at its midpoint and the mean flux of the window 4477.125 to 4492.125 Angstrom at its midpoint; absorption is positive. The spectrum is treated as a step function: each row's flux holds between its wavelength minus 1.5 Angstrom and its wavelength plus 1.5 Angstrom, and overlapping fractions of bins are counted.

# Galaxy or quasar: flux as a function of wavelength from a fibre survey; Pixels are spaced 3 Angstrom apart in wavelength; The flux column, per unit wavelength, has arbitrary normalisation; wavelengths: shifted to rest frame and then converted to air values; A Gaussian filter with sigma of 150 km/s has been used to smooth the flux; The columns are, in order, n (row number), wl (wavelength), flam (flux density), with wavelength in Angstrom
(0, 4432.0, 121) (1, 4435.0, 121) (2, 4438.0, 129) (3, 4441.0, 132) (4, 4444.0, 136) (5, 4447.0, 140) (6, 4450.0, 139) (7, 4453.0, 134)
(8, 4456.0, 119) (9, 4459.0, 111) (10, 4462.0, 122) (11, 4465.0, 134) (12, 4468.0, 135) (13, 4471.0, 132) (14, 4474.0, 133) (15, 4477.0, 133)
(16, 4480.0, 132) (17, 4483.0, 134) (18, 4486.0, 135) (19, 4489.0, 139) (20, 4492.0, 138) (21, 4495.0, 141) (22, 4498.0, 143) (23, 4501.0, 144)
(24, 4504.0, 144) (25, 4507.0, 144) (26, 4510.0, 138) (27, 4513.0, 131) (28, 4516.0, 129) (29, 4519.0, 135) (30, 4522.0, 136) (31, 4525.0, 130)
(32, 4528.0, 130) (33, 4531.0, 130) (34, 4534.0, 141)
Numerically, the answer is 1.5 Angstrom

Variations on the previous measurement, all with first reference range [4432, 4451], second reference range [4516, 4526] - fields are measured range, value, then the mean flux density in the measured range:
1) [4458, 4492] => 0.21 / 132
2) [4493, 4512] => -1.30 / 142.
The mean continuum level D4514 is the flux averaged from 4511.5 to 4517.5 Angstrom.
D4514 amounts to 130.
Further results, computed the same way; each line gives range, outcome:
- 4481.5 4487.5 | 134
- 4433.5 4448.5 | 132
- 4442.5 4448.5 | 138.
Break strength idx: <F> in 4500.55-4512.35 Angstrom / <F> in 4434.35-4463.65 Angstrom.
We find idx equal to 1.10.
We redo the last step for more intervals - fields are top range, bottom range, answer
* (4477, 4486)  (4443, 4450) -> 0.96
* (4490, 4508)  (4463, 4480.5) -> 1.07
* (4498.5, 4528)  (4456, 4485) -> 1.06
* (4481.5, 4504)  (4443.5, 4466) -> 1.08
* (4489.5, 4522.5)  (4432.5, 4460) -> 1.07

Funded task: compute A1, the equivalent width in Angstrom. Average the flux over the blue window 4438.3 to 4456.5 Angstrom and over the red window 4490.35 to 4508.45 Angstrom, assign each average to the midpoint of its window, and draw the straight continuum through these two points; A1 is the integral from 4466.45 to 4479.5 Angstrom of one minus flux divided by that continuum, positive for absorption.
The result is 0.46 Angstrom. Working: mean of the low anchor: 134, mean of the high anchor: 142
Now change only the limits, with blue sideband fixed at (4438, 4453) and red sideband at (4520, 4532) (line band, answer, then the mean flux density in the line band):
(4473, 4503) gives -0.9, 137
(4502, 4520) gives -0.6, 137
